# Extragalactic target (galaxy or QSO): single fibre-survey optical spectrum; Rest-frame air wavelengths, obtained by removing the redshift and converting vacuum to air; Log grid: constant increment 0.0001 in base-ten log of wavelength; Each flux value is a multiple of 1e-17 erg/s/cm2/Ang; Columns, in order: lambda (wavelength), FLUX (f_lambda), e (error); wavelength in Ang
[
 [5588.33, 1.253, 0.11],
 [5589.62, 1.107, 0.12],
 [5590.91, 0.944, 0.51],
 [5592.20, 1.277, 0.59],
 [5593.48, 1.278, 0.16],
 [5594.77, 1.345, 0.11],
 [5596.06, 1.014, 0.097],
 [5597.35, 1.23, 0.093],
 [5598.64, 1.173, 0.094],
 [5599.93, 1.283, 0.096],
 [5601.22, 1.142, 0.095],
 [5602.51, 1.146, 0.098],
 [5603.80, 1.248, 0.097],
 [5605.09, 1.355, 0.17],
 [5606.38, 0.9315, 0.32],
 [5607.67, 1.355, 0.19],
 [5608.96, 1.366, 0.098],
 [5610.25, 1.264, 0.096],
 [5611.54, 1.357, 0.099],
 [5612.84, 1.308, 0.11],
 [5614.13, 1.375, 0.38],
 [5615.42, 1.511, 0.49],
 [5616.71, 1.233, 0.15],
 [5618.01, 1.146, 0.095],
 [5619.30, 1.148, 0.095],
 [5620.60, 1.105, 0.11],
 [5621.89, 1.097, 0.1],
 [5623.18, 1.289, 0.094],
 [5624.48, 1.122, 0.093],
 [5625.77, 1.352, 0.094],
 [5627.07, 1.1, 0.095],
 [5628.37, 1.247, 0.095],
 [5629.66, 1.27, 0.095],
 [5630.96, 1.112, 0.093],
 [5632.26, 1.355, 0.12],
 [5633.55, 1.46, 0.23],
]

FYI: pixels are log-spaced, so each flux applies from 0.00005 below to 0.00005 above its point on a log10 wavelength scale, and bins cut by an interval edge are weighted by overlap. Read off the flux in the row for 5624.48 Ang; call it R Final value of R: 1.122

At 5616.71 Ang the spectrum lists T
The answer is 1.233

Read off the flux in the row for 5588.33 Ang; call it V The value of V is 1.253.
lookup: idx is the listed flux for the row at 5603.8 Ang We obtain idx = 1.248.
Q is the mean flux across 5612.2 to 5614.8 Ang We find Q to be 1.35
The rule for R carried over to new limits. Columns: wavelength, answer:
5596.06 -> 1.014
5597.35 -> 1.23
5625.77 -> 1.352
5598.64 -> 1.173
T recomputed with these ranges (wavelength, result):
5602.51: 1.146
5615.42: 1.511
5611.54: 1.357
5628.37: 1.247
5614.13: 1.375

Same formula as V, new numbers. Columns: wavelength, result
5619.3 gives 1.148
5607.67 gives 1.355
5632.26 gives 1.355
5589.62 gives 1.107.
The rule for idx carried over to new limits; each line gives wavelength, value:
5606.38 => 0.9315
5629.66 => 1.27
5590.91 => 0.944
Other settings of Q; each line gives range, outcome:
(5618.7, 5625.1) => 1.15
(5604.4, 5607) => 1.15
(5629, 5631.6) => 1.19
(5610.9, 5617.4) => 1.35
